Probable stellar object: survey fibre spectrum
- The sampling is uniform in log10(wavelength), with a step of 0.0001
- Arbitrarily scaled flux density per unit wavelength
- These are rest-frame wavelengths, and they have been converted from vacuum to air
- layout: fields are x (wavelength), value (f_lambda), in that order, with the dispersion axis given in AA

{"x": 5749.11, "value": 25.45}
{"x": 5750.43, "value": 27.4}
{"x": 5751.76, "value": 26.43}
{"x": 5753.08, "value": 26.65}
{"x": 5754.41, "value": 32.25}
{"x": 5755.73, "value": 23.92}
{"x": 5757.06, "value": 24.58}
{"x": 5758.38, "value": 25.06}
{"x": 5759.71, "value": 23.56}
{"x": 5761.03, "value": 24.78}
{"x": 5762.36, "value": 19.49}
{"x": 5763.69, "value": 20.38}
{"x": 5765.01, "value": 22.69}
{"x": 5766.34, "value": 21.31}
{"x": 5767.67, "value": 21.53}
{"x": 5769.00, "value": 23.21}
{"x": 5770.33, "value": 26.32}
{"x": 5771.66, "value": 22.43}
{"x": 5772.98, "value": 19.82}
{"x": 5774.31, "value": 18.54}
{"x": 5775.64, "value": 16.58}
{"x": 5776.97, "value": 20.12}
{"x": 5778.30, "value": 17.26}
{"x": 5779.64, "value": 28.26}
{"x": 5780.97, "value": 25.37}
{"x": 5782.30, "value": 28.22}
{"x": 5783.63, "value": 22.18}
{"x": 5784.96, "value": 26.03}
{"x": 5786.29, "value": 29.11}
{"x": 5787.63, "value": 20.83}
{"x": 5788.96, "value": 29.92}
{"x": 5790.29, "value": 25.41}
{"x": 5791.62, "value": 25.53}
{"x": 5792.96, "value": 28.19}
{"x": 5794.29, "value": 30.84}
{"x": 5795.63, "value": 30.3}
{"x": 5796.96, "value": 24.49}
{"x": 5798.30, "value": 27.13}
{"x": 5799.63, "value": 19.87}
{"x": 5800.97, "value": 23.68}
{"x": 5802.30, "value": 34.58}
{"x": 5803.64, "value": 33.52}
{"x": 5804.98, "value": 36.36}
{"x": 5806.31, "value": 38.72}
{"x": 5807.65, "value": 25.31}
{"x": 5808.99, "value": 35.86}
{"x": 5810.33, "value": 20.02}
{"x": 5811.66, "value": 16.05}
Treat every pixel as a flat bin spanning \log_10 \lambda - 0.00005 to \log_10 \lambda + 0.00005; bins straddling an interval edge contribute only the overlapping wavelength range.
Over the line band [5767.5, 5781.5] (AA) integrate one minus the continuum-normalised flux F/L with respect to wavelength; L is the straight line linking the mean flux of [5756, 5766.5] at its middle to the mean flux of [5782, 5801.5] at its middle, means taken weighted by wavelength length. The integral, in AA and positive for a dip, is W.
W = 1.4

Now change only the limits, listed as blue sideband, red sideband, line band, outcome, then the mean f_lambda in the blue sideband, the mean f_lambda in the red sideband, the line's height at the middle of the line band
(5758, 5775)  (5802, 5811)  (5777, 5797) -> 0.9 AA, 22.2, 31.9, 27.2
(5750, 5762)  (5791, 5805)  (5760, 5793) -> 4.6 AA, 25.9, 28.2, 27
